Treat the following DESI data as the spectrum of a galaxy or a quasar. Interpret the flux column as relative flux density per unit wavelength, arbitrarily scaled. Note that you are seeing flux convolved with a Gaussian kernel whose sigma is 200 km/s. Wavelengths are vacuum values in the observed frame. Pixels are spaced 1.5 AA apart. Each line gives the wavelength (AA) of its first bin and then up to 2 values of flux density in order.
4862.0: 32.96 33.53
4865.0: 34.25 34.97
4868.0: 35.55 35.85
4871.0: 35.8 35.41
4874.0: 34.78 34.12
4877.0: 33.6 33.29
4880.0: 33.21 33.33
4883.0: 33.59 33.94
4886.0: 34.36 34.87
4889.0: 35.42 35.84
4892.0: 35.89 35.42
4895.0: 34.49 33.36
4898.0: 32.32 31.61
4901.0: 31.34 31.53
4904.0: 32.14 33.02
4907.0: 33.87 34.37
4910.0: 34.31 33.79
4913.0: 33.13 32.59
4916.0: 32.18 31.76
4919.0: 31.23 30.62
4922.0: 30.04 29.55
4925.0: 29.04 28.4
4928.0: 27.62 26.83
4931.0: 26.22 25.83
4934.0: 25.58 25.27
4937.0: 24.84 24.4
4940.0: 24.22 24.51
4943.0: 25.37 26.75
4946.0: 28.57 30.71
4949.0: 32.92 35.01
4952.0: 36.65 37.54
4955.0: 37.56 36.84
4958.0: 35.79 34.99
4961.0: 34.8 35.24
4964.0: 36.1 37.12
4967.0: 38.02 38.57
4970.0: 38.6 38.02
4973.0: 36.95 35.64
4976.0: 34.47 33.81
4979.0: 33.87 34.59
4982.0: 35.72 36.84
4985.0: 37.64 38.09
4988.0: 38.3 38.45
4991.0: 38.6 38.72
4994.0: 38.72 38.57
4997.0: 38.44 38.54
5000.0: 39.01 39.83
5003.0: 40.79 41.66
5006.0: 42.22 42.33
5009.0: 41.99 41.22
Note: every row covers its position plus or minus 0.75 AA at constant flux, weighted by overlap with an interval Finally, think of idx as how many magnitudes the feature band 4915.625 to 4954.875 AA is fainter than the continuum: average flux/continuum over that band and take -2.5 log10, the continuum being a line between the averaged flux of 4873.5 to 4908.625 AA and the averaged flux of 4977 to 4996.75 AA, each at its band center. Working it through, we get 0.21 mag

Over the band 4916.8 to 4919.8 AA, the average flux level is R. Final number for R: 31.5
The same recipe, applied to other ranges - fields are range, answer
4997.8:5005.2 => 40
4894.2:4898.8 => 33.4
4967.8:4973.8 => 38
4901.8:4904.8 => 31.9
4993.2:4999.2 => 38.6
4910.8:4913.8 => 33.4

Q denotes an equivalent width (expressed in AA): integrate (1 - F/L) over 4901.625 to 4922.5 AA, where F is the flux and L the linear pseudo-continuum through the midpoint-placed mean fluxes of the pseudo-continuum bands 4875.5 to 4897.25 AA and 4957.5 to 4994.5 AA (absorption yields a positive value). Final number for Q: 1.5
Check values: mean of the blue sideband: 34.3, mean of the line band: 32.5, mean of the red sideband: 36.7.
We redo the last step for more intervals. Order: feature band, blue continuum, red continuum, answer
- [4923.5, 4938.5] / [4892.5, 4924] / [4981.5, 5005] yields 3.3 AA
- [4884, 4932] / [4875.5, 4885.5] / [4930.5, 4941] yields -4.6 AA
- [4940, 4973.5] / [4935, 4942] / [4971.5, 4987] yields -5.0 AA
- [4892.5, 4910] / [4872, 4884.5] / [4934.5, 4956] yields -0.4 AA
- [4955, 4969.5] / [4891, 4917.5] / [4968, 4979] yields -0.3 AA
